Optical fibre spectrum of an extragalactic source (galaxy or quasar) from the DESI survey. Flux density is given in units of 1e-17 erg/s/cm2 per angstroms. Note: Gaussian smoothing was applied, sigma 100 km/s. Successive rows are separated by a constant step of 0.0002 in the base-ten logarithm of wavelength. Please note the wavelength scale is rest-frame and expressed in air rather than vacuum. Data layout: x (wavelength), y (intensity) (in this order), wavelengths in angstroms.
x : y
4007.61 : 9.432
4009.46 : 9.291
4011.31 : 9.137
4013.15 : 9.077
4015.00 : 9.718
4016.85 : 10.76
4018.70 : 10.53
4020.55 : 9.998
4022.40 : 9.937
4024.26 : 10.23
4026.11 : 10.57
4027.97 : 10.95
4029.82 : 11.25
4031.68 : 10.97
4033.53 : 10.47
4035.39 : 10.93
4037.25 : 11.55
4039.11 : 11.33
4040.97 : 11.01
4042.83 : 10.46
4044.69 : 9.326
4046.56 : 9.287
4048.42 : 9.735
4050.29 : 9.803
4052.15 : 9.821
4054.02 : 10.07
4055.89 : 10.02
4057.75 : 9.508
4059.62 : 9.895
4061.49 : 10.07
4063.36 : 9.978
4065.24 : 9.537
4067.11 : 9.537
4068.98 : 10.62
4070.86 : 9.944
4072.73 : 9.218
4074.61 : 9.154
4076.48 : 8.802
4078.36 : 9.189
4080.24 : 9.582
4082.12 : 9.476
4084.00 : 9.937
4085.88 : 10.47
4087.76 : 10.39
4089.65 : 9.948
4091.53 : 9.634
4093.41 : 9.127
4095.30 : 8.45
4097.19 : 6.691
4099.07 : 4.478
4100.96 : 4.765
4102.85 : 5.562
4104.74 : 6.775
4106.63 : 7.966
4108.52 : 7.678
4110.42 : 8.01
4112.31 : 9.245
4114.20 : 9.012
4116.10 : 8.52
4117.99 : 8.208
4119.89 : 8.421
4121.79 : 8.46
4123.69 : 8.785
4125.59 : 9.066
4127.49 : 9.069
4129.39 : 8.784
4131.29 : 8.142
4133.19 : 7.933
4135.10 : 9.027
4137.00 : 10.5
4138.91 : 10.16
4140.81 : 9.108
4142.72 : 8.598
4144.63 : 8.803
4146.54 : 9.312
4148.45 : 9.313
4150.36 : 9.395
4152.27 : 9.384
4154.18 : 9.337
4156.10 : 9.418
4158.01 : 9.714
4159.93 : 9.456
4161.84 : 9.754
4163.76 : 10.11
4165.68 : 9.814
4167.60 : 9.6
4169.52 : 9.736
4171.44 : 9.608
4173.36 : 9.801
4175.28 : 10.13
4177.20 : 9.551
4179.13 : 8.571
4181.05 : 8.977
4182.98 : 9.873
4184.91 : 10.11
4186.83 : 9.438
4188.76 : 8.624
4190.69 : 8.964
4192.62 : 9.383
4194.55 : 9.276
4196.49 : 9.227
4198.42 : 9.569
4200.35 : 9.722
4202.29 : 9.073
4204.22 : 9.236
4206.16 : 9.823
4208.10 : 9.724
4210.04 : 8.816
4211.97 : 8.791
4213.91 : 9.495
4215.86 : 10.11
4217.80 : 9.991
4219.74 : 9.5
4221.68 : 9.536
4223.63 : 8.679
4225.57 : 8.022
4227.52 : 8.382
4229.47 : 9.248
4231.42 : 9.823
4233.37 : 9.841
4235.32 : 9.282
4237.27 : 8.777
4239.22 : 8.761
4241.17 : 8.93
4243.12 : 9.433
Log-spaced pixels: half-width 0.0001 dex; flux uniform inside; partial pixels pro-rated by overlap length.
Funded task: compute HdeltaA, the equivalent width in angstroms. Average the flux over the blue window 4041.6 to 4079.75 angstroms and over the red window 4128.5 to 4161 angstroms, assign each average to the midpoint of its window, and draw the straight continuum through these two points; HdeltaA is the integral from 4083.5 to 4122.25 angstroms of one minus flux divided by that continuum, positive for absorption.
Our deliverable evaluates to 5.34 angstroms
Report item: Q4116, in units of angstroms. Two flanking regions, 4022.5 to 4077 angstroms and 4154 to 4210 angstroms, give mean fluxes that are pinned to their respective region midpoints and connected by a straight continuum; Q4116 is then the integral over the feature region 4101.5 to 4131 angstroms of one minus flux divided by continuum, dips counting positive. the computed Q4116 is 4.88 angstroms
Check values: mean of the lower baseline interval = 10.1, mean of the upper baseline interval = 9.49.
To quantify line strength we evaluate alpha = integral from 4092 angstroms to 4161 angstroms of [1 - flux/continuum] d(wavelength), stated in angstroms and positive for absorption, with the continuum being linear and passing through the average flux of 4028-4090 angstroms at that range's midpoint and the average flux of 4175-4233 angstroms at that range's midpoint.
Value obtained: 8.7 angstroms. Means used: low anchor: 10.1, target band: 8.48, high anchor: 9.32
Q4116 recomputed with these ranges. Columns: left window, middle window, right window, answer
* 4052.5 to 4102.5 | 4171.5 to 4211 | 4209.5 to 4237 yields -0.76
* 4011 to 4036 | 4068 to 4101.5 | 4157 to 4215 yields 3.65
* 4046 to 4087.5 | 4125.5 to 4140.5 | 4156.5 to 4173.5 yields 0.98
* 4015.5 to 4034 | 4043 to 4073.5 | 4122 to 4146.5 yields 0.84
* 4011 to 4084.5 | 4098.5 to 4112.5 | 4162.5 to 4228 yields 4.35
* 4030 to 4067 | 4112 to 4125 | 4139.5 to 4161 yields 1.25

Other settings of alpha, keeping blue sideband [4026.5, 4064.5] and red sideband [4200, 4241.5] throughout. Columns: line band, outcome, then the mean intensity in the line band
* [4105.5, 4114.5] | 1.5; 8.31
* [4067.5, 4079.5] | 0.8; 9.49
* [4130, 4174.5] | 1.3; 9.39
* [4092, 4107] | 4.8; 6.77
